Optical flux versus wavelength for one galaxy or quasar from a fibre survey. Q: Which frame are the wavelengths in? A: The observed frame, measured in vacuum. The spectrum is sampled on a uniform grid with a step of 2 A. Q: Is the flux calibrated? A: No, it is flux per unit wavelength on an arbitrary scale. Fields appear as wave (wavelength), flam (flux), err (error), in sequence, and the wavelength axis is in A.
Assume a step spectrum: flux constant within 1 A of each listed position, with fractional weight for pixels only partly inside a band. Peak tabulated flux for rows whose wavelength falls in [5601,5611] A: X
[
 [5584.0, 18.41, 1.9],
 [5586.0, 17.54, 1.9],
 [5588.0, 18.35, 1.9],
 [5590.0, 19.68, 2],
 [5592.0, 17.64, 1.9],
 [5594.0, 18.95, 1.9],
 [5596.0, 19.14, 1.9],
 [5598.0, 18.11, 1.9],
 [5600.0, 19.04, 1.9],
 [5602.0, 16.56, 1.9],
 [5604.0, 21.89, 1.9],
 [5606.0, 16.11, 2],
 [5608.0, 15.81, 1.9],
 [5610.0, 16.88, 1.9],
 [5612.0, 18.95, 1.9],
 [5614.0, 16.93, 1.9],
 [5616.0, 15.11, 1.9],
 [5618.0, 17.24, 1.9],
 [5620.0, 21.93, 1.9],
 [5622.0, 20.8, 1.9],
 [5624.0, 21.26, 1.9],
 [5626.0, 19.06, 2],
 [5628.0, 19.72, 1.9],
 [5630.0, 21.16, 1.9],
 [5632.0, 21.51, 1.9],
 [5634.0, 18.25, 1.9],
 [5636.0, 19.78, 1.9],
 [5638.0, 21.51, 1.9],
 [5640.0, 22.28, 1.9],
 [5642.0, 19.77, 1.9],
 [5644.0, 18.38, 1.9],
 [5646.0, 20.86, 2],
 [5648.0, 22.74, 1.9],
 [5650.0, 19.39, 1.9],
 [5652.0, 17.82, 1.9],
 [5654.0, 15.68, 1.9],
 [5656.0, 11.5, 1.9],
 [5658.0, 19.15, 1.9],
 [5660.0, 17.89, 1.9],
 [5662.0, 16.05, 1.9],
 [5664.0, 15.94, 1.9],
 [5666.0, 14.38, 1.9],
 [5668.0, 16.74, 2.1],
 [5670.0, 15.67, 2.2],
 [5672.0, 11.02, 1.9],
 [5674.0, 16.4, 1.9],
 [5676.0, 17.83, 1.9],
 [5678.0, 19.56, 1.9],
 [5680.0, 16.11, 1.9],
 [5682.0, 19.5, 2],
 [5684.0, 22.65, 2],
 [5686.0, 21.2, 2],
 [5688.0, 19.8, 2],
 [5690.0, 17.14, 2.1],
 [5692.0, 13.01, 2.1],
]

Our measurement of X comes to 21.89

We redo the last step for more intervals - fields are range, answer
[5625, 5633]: 21.51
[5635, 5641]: 22.28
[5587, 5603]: 19.68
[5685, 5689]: 21.2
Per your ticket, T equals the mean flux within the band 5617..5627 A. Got 20.1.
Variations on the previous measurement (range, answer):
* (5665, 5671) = 15.6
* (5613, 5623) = 18.4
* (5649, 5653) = 18.6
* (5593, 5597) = 19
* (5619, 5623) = 21.4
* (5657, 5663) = 17.7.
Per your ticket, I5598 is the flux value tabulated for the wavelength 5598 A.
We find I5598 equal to 18.11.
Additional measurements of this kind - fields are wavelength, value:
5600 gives 19.04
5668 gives 16.74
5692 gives 13.01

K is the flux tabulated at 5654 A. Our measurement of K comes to 15.68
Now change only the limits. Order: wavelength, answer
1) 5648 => 22.74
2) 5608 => 15.81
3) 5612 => 18.95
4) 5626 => 19.06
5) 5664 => 15.94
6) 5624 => 21.26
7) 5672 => 11.02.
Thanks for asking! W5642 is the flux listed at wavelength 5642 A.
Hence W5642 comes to 19.77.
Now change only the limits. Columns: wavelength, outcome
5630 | 21.16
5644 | 18.38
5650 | 19.39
